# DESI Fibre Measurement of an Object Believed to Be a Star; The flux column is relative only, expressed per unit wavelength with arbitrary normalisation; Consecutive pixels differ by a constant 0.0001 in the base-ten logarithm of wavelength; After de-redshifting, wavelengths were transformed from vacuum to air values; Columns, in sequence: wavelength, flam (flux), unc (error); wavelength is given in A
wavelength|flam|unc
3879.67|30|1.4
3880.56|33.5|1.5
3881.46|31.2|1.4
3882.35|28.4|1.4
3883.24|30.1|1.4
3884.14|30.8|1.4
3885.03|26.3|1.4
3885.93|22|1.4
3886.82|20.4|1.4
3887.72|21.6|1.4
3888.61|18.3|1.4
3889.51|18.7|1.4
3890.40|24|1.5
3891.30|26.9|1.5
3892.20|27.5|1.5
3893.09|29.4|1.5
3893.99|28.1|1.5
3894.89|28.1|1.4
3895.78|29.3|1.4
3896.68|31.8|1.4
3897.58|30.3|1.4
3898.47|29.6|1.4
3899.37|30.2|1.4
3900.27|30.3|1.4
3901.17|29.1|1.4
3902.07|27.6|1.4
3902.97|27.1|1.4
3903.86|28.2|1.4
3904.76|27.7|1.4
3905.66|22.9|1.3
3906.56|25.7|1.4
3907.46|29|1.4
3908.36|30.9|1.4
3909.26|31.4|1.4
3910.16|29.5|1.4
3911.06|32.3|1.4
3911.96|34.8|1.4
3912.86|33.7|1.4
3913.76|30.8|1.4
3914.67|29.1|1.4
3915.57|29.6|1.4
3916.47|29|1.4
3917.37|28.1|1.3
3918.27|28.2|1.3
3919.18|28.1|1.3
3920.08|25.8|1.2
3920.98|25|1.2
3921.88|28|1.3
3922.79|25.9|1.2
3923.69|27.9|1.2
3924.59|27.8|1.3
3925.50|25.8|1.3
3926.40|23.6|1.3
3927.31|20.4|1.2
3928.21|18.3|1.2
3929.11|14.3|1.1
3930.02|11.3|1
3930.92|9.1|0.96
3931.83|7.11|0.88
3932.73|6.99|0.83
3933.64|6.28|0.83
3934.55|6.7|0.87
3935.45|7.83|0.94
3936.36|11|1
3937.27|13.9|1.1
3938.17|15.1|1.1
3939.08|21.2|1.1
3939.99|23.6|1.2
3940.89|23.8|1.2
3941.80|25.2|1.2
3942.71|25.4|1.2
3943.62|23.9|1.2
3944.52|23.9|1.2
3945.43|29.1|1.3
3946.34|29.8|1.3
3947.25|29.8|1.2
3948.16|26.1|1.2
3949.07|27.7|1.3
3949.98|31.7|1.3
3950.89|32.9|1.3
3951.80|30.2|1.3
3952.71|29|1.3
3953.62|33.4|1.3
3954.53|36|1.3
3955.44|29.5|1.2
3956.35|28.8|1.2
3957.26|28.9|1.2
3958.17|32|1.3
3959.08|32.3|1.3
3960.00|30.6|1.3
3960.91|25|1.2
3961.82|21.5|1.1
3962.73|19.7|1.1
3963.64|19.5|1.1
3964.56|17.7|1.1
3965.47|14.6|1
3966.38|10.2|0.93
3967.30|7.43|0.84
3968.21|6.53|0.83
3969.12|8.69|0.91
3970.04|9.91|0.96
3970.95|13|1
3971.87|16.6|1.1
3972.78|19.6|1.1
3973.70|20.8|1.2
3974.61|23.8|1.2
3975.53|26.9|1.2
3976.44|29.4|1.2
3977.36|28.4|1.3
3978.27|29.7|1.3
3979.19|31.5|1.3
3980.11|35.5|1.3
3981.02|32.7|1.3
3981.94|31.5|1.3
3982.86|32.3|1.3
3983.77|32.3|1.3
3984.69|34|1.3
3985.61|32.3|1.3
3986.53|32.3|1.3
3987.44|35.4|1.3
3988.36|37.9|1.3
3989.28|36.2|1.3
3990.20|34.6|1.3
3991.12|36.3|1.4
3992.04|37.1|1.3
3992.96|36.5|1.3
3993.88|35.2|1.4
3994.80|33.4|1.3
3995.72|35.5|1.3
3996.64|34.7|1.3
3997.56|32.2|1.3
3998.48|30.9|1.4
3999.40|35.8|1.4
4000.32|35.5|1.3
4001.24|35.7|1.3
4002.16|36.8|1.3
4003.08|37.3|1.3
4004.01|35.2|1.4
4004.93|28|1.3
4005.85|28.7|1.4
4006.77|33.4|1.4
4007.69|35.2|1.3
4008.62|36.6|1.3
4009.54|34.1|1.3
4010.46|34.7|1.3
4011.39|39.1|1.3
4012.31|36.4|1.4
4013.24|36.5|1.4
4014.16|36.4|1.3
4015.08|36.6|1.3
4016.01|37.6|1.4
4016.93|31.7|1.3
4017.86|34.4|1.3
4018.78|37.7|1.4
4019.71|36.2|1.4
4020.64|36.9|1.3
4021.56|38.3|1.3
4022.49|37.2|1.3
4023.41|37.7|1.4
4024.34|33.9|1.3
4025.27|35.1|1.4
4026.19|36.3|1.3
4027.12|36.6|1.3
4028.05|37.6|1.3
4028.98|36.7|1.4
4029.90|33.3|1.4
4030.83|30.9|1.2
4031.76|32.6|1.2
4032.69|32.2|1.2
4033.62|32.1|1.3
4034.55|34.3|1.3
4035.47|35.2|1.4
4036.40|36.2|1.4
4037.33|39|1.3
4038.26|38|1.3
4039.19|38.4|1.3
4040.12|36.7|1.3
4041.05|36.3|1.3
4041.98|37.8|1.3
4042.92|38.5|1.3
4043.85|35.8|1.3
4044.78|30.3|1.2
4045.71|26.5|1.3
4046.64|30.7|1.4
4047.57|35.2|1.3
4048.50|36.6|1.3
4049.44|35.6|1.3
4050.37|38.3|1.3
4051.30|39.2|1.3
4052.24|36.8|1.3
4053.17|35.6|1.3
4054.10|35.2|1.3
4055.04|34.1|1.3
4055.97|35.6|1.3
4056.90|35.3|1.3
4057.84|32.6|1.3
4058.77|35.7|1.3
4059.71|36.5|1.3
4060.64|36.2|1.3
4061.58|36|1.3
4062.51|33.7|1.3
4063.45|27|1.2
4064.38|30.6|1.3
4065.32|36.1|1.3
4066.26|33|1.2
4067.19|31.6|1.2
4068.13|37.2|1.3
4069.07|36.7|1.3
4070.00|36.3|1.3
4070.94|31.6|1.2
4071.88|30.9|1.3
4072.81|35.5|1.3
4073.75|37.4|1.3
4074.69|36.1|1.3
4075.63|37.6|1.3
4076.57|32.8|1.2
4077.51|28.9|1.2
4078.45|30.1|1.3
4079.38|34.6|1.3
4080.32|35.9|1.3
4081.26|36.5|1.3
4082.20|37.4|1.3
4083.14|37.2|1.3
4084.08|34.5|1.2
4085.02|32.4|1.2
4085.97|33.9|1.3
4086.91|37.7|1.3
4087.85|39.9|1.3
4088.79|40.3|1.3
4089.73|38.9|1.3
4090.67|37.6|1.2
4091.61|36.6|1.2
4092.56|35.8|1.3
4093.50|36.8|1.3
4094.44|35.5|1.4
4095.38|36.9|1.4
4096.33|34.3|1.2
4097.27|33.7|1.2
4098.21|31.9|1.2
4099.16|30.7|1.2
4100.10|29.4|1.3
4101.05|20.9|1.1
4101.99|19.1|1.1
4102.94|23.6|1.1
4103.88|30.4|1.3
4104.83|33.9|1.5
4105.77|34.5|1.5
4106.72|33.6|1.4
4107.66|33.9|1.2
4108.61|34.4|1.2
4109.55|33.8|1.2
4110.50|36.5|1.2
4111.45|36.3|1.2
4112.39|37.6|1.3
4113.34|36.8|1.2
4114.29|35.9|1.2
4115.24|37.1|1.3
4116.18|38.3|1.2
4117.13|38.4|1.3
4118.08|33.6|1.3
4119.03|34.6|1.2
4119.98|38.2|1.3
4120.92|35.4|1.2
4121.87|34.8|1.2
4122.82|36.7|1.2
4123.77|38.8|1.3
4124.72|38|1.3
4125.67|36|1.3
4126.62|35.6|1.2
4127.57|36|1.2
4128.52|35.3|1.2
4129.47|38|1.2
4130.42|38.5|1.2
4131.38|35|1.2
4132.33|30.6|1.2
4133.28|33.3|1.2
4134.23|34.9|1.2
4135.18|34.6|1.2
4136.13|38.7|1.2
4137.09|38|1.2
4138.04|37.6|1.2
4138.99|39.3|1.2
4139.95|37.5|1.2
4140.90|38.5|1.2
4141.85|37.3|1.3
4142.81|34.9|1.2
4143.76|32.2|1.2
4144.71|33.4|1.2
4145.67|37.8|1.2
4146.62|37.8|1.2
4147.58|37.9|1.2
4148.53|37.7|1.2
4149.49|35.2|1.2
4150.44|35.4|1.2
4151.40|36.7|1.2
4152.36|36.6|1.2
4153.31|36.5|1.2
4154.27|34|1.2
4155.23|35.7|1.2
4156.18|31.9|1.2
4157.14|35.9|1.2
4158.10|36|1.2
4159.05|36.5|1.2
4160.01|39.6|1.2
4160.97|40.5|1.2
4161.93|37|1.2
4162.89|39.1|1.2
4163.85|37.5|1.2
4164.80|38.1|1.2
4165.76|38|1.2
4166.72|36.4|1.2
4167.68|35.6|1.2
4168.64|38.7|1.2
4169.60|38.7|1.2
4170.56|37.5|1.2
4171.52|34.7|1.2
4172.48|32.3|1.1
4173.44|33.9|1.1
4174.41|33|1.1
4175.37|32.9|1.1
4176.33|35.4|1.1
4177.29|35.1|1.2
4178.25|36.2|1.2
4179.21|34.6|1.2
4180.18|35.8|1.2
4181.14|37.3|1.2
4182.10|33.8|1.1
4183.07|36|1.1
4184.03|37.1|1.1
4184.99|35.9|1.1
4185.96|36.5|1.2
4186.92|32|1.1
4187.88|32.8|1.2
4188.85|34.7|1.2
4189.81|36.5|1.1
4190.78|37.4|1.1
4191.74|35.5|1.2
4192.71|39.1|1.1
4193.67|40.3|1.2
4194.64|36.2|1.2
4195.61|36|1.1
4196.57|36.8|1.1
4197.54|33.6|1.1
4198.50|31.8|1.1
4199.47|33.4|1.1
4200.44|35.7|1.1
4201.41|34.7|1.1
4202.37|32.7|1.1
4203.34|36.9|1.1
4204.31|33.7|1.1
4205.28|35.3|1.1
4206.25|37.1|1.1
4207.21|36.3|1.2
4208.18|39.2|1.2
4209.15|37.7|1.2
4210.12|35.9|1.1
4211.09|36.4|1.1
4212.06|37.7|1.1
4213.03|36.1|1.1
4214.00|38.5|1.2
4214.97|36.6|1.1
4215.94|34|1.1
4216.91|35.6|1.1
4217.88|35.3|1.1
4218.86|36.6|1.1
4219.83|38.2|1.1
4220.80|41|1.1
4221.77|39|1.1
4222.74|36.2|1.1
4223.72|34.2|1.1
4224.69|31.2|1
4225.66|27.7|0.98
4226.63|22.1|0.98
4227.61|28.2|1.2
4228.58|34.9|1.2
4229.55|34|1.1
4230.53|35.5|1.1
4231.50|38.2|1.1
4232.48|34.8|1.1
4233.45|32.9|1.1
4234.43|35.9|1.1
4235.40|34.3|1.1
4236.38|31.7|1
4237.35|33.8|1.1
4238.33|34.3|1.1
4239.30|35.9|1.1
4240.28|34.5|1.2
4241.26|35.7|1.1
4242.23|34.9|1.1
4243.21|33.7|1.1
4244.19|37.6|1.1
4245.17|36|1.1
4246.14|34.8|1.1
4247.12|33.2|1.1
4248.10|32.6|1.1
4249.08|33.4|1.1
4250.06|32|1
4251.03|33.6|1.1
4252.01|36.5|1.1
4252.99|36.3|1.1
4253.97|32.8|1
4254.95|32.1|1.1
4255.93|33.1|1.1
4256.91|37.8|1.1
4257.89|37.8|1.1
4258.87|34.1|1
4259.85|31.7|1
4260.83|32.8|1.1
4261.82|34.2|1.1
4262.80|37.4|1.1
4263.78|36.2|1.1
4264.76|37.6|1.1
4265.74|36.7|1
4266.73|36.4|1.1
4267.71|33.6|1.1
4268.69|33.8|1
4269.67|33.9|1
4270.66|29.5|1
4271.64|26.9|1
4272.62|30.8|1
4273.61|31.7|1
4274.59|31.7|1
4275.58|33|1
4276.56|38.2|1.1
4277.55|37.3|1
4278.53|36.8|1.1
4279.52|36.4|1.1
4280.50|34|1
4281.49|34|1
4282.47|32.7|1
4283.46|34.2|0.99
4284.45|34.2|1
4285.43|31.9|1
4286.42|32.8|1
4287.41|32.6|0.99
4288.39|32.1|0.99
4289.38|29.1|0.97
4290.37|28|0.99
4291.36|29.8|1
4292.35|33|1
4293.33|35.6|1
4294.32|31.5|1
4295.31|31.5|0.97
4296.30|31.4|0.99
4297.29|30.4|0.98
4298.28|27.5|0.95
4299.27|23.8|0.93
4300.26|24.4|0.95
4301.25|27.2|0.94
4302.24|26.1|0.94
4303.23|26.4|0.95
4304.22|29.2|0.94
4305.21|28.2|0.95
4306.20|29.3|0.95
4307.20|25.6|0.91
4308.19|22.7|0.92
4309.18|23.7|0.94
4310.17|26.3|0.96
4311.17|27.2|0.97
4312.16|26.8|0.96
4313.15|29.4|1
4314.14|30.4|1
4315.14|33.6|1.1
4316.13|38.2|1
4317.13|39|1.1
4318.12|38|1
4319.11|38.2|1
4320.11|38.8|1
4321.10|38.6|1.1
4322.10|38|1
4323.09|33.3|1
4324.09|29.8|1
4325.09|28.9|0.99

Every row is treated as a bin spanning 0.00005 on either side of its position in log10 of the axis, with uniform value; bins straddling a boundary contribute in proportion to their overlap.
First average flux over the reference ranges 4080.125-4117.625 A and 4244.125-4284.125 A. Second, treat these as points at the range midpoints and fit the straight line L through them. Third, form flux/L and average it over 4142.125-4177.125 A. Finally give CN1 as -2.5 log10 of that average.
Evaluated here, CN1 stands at -0.054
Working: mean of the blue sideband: 34.5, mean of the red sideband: 34.2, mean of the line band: 36.1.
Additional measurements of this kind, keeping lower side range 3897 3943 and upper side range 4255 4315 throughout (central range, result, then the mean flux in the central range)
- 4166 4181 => -0.21 mag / 35.5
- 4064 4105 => -0.24 mag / 33.8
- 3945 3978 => 0.03 mag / 23.8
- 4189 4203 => -0.20 mag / 35.7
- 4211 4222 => -0.23 mag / 37.1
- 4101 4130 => -0.23 mag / 34.6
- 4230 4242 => -0.14 mag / 34.8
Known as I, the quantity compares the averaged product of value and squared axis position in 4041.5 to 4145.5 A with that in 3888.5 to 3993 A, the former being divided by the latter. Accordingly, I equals 1.48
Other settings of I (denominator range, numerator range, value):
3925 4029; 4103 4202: 1.40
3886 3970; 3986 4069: 1.53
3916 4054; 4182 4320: 1.31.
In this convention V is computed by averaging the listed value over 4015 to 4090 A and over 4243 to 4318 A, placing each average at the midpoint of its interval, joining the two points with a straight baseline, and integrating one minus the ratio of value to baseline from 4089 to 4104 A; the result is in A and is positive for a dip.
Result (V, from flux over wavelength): 1.1 A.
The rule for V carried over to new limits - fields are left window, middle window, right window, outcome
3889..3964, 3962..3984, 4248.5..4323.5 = 4.04 A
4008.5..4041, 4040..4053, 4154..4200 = 0.20 A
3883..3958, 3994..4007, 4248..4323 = -3.41 A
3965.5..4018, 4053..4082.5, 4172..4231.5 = -2.07 A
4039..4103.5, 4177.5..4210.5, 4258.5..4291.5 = -1.88 A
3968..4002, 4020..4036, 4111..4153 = -1.75 A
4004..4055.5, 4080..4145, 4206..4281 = -0.16 A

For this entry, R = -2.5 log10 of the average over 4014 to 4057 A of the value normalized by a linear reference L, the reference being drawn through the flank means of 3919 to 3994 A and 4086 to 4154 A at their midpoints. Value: -0.20 mag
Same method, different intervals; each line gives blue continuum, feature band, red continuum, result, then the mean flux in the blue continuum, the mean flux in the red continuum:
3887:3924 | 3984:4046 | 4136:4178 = -0.11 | 28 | 36.4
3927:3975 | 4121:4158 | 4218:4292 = -0.24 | 20.5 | 33.9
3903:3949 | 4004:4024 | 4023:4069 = -0.11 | 23.4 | 35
